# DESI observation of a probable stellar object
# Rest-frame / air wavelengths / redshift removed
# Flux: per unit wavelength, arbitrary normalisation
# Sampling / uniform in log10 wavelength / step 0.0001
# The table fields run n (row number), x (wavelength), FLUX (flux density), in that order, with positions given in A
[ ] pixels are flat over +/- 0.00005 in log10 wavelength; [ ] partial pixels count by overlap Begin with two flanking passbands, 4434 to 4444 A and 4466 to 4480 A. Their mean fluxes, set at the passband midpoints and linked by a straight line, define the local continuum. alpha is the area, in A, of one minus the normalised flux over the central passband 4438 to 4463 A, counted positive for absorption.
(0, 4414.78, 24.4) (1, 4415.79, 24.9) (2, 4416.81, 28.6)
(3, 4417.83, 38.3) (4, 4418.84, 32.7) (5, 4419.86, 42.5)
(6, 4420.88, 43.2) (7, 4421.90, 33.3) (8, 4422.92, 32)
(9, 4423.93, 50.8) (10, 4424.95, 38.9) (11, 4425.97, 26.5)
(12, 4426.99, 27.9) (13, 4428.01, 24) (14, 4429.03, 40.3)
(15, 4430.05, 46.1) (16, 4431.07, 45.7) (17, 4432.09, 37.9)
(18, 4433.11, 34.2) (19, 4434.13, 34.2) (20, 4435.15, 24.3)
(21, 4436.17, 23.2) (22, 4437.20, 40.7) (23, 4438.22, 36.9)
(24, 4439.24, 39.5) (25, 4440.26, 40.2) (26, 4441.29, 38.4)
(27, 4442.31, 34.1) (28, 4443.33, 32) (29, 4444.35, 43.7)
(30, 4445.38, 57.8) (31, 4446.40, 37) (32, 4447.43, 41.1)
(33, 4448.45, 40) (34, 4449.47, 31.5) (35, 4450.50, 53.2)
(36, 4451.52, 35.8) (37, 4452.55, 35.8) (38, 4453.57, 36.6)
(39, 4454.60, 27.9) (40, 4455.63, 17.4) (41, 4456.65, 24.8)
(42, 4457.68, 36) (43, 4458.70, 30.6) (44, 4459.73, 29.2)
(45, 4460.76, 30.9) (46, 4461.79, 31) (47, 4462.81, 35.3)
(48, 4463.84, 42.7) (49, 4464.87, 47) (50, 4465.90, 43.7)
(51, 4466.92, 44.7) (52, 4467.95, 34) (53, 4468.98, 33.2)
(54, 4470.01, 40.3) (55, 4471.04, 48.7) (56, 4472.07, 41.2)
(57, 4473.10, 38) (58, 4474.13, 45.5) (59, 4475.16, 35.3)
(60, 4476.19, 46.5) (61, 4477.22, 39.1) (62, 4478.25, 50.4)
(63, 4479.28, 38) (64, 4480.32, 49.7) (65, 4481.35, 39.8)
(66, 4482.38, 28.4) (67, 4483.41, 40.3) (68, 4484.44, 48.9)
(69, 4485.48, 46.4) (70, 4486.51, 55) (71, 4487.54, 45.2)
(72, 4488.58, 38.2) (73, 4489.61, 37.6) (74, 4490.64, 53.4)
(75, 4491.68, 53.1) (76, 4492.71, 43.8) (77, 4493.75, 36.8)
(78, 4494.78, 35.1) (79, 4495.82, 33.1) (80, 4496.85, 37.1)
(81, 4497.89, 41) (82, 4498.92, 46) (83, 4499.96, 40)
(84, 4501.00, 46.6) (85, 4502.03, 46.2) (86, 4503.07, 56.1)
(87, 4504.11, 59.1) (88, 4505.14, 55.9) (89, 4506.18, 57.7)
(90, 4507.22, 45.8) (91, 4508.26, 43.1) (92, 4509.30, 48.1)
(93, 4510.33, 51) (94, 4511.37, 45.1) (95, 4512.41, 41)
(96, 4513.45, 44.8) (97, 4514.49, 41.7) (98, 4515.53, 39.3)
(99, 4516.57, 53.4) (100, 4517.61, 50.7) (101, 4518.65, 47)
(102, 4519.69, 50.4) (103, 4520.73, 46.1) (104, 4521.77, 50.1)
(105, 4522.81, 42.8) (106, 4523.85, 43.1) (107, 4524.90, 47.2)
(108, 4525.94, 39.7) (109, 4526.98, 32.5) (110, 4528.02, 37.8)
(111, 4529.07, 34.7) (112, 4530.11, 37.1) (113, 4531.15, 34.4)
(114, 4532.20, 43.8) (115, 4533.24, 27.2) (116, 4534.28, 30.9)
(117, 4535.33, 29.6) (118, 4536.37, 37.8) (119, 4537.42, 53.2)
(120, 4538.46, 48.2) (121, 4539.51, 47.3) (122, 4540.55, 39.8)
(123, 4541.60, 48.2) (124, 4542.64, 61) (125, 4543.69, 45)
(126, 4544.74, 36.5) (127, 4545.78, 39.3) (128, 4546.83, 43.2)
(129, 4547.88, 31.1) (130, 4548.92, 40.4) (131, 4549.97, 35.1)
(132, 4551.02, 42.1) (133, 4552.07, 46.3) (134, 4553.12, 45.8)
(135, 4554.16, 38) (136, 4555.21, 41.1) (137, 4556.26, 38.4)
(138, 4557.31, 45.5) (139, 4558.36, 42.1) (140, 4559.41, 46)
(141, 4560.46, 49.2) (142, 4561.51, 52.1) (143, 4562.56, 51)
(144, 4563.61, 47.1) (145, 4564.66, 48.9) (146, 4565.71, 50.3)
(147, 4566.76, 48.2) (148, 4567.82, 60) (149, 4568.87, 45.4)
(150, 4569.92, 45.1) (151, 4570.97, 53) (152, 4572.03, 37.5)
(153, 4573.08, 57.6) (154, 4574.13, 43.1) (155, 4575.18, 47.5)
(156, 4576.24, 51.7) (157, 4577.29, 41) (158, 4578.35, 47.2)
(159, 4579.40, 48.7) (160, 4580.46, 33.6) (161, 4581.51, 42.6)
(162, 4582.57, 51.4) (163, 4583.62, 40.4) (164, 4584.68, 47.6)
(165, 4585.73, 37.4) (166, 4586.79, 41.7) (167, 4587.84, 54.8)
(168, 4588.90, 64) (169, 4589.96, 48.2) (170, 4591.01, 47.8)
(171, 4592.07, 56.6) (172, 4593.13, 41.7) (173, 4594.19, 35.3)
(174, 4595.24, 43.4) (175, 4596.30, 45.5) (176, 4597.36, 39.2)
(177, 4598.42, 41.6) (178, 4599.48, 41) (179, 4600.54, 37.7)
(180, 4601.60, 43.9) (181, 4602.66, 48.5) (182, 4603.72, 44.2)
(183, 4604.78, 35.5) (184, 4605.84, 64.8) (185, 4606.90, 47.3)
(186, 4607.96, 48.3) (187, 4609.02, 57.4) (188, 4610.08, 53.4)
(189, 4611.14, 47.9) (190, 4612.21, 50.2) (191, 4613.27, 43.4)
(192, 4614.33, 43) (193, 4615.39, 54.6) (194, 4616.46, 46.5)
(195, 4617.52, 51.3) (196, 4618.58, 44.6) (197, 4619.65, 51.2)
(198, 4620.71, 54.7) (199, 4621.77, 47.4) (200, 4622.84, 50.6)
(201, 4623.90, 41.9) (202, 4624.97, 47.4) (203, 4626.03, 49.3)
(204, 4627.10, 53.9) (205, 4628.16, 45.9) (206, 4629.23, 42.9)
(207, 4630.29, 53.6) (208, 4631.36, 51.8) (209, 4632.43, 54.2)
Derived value 0.5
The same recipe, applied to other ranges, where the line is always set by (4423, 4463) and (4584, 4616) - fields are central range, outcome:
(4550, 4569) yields -1.0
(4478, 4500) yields -2.1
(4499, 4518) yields -3.6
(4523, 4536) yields 1.6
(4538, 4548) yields -0.4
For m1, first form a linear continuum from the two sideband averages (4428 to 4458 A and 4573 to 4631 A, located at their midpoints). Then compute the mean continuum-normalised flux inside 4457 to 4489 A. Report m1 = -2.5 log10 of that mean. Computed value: -0.05 mag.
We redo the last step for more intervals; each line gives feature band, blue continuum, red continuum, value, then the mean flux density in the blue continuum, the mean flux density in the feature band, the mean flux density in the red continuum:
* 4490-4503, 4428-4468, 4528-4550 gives -0.12 mag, 36.7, 43.1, 40.2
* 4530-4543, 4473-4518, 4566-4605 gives 0.10 mag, 44.8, 41.3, 45.8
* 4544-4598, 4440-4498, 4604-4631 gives 0.02 mag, 39.5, 45.2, 49.1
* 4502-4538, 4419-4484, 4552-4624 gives -0.05 mag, 37.6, 44.1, 46.8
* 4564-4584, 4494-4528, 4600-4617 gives 0.00 mag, 45.4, 47.1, 47.9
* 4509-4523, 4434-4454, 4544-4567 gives -0.13 mag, 37.9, 46.6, 43.5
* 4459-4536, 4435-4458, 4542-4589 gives -0.06 mag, 36.2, 42.4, 45.5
